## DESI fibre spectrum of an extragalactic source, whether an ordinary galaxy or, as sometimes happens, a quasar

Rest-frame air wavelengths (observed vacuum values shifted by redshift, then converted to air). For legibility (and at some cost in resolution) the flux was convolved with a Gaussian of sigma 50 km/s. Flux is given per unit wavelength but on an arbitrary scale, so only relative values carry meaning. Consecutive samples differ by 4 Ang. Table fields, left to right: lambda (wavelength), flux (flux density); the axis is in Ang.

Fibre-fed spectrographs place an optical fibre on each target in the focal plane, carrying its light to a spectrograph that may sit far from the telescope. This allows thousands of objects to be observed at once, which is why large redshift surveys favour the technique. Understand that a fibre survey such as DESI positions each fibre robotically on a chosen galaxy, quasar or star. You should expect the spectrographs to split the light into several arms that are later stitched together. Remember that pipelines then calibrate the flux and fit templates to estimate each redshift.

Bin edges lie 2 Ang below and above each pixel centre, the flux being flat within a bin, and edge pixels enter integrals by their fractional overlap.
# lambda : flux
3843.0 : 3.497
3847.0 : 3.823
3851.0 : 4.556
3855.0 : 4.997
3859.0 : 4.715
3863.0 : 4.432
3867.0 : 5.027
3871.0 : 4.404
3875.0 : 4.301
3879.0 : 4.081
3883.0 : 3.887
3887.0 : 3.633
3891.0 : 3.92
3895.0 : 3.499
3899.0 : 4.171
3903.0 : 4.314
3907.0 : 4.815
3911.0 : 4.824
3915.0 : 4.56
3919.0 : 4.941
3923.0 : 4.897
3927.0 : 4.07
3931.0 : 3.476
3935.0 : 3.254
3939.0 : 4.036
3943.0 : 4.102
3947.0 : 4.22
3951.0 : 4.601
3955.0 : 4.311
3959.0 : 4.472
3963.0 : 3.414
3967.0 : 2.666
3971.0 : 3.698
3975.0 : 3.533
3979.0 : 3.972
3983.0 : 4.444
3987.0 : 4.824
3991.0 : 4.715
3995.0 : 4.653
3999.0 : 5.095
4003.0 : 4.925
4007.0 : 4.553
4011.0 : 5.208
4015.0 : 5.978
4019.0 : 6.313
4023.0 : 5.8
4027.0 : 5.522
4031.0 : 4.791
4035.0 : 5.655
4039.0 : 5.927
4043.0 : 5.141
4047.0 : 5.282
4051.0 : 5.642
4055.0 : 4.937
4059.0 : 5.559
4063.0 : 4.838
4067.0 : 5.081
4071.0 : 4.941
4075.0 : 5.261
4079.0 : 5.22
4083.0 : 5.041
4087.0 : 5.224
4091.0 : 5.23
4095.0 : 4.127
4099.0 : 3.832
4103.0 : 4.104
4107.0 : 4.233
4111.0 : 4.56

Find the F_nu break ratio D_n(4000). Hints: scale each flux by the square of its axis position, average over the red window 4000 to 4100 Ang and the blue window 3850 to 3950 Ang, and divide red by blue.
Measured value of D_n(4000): 1.31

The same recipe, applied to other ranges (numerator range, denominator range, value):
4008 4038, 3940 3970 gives 1.46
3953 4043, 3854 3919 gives 1.16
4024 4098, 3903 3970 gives 1.32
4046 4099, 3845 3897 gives 1.32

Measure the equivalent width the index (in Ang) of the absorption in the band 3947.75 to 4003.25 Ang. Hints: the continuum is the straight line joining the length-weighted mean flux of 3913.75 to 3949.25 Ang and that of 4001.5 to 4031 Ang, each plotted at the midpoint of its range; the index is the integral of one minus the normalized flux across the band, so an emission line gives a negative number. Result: 7.1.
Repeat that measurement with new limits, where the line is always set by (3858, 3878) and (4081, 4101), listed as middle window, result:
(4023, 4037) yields -2.2 Ang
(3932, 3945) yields 2.3 Ang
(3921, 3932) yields 0.9 Ang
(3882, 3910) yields 3.0 Ang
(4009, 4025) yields -4.1 Ang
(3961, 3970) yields 2.9 Ang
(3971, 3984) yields 2.0 Ang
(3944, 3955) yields 0.6 Ang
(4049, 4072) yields -2.5 Ang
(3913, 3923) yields -0.4 Ang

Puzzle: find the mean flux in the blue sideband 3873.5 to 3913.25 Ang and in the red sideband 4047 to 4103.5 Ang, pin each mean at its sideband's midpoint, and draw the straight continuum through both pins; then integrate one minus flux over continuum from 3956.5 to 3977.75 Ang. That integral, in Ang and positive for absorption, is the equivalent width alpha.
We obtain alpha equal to 4.2 Ang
